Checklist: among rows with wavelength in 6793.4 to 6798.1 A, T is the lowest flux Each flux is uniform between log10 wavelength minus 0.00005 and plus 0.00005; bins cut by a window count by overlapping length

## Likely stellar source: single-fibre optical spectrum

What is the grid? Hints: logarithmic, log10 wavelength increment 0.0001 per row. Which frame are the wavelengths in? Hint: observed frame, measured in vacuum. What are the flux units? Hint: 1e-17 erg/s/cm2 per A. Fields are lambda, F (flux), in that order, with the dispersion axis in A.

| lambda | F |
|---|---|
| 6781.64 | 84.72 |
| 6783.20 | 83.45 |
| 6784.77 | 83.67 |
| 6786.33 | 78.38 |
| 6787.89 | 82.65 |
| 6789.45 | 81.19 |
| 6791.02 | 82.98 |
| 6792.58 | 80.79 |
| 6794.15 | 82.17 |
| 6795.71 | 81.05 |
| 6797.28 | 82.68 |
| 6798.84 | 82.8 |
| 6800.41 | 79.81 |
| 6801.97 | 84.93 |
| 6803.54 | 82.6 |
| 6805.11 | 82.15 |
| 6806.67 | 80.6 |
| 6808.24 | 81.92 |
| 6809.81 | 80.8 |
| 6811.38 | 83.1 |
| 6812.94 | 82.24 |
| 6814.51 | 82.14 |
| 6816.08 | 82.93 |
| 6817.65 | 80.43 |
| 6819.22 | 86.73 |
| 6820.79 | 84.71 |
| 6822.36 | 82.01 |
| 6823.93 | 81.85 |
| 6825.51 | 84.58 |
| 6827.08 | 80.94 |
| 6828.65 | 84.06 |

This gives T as 81.05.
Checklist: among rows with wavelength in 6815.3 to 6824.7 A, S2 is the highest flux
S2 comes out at 86.73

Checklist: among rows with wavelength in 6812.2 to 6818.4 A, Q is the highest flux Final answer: 82.93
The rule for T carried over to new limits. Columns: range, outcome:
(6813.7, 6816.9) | 82.14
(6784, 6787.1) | 78.38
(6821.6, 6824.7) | 81.85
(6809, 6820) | 80.43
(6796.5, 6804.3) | 79.81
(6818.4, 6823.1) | 82.01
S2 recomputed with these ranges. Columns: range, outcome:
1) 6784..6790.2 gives 83.67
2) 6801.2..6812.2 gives 84.93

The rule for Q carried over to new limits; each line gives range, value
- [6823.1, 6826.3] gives 84.58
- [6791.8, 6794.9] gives 82.17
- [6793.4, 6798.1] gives 82.68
